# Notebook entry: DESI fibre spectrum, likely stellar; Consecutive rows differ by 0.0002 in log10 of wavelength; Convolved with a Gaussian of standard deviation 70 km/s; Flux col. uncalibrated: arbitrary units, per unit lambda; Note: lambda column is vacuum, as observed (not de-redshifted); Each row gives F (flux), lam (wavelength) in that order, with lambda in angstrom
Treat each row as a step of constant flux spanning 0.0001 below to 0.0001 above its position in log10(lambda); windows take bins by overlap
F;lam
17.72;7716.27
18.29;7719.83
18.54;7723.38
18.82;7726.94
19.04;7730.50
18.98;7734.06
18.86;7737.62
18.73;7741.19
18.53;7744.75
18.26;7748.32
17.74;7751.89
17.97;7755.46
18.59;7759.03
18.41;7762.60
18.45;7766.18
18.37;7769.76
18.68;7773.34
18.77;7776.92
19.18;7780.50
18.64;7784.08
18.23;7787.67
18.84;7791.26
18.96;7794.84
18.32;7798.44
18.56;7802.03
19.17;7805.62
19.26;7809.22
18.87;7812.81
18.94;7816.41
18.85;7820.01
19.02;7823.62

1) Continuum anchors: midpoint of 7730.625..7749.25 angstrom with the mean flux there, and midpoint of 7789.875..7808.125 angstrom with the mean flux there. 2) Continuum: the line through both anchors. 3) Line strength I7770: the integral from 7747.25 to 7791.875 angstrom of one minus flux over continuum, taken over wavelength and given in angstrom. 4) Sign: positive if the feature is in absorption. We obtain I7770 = 0.7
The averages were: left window 18.7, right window 18.8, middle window 18.5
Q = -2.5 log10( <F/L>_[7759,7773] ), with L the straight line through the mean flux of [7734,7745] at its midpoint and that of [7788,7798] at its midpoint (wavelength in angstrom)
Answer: 0.02 mag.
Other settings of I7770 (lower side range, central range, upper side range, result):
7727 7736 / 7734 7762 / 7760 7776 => 0.5 angstrom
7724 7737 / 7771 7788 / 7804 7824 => 0.2 angstrom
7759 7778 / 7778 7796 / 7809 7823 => -0.1 angstrom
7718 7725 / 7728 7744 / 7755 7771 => -0.4 angstrom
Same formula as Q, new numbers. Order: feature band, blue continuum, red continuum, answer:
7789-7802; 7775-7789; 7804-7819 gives 0.012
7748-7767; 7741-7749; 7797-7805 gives 0.017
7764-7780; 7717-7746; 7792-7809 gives 0.009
